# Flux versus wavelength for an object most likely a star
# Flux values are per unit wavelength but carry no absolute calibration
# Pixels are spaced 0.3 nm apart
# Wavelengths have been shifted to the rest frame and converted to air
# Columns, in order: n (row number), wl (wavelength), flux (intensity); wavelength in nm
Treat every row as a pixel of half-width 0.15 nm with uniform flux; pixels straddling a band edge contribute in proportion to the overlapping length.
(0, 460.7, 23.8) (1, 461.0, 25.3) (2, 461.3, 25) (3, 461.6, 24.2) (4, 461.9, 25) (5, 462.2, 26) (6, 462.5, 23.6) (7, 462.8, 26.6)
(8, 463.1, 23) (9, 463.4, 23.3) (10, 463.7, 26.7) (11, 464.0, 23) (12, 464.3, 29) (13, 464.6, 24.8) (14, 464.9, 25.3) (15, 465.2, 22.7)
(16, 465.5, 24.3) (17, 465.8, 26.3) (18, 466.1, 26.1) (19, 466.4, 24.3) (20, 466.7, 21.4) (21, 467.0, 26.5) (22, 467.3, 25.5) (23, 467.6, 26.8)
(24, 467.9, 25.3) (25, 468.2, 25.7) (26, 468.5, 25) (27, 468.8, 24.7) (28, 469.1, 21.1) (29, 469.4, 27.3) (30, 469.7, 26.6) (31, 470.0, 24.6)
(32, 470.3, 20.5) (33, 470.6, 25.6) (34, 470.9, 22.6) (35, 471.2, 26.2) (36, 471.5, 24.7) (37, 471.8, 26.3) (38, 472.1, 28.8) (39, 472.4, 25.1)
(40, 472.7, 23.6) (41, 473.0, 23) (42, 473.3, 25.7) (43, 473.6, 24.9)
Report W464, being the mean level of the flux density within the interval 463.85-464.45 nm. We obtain 26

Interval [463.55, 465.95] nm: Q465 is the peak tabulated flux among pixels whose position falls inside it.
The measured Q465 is 29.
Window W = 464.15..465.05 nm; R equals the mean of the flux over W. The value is 26.4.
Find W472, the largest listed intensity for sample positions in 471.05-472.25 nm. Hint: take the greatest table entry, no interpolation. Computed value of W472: 28.8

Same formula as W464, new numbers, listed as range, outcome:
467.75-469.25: 24.4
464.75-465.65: 24.1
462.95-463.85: 24.3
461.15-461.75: 24.6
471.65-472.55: 26.7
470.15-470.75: 23.1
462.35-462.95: 25.1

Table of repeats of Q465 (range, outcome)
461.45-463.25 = 26.6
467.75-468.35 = 25.7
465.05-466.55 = 26.3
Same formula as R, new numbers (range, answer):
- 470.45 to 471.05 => 24.1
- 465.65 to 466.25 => 26.2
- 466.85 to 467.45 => 26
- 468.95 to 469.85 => 25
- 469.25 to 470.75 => 24.9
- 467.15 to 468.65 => 25.7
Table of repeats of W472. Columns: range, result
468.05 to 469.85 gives 27.3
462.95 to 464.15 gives 26.7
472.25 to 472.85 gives 25.1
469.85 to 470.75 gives 25.6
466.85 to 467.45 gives 26.5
